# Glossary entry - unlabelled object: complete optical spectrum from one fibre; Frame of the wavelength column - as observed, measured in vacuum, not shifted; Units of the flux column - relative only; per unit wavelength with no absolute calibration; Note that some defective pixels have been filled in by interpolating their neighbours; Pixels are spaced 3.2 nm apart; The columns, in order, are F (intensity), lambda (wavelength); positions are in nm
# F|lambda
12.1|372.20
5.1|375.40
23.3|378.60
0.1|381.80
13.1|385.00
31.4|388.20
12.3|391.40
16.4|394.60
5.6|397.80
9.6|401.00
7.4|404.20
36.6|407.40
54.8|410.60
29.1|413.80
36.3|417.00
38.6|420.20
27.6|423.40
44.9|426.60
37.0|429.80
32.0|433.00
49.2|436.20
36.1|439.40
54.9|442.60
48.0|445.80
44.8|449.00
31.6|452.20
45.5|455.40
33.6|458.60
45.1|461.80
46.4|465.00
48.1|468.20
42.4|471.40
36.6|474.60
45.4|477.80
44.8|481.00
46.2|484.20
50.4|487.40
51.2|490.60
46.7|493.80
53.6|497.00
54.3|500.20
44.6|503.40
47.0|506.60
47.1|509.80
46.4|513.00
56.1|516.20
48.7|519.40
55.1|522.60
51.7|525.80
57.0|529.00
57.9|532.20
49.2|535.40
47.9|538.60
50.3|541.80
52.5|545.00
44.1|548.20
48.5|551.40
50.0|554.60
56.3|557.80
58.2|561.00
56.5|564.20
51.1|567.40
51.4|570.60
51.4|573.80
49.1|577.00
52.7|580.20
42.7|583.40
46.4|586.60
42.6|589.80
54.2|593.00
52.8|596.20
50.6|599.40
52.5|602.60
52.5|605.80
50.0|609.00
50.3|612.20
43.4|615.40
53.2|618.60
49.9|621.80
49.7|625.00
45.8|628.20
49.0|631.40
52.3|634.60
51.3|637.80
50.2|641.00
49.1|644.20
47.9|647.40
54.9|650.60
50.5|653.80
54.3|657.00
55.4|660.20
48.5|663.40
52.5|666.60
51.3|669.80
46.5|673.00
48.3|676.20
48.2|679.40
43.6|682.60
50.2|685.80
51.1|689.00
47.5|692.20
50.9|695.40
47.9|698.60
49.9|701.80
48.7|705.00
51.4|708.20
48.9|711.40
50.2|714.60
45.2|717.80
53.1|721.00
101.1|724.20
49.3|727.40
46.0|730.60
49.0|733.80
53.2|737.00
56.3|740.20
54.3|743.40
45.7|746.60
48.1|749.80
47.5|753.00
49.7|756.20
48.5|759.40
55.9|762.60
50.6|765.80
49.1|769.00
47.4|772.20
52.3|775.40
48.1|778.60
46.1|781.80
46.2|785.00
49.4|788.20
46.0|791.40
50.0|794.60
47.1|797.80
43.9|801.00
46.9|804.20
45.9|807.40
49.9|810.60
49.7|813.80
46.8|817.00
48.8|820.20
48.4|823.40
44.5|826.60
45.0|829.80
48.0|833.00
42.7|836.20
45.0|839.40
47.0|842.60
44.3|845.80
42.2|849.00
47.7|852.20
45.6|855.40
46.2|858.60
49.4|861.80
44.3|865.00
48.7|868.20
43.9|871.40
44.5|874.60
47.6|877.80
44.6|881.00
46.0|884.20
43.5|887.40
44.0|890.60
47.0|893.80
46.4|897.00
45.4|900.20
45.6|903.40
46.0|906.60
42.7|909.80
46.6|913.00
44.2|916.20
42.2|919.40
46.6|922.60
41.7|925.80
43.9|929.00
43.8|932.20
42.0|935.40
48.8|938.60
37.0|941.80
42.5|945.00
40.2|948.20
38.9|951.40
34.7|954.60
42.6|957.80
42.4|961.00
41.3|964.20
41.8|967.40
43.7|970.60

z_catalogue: 0.10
